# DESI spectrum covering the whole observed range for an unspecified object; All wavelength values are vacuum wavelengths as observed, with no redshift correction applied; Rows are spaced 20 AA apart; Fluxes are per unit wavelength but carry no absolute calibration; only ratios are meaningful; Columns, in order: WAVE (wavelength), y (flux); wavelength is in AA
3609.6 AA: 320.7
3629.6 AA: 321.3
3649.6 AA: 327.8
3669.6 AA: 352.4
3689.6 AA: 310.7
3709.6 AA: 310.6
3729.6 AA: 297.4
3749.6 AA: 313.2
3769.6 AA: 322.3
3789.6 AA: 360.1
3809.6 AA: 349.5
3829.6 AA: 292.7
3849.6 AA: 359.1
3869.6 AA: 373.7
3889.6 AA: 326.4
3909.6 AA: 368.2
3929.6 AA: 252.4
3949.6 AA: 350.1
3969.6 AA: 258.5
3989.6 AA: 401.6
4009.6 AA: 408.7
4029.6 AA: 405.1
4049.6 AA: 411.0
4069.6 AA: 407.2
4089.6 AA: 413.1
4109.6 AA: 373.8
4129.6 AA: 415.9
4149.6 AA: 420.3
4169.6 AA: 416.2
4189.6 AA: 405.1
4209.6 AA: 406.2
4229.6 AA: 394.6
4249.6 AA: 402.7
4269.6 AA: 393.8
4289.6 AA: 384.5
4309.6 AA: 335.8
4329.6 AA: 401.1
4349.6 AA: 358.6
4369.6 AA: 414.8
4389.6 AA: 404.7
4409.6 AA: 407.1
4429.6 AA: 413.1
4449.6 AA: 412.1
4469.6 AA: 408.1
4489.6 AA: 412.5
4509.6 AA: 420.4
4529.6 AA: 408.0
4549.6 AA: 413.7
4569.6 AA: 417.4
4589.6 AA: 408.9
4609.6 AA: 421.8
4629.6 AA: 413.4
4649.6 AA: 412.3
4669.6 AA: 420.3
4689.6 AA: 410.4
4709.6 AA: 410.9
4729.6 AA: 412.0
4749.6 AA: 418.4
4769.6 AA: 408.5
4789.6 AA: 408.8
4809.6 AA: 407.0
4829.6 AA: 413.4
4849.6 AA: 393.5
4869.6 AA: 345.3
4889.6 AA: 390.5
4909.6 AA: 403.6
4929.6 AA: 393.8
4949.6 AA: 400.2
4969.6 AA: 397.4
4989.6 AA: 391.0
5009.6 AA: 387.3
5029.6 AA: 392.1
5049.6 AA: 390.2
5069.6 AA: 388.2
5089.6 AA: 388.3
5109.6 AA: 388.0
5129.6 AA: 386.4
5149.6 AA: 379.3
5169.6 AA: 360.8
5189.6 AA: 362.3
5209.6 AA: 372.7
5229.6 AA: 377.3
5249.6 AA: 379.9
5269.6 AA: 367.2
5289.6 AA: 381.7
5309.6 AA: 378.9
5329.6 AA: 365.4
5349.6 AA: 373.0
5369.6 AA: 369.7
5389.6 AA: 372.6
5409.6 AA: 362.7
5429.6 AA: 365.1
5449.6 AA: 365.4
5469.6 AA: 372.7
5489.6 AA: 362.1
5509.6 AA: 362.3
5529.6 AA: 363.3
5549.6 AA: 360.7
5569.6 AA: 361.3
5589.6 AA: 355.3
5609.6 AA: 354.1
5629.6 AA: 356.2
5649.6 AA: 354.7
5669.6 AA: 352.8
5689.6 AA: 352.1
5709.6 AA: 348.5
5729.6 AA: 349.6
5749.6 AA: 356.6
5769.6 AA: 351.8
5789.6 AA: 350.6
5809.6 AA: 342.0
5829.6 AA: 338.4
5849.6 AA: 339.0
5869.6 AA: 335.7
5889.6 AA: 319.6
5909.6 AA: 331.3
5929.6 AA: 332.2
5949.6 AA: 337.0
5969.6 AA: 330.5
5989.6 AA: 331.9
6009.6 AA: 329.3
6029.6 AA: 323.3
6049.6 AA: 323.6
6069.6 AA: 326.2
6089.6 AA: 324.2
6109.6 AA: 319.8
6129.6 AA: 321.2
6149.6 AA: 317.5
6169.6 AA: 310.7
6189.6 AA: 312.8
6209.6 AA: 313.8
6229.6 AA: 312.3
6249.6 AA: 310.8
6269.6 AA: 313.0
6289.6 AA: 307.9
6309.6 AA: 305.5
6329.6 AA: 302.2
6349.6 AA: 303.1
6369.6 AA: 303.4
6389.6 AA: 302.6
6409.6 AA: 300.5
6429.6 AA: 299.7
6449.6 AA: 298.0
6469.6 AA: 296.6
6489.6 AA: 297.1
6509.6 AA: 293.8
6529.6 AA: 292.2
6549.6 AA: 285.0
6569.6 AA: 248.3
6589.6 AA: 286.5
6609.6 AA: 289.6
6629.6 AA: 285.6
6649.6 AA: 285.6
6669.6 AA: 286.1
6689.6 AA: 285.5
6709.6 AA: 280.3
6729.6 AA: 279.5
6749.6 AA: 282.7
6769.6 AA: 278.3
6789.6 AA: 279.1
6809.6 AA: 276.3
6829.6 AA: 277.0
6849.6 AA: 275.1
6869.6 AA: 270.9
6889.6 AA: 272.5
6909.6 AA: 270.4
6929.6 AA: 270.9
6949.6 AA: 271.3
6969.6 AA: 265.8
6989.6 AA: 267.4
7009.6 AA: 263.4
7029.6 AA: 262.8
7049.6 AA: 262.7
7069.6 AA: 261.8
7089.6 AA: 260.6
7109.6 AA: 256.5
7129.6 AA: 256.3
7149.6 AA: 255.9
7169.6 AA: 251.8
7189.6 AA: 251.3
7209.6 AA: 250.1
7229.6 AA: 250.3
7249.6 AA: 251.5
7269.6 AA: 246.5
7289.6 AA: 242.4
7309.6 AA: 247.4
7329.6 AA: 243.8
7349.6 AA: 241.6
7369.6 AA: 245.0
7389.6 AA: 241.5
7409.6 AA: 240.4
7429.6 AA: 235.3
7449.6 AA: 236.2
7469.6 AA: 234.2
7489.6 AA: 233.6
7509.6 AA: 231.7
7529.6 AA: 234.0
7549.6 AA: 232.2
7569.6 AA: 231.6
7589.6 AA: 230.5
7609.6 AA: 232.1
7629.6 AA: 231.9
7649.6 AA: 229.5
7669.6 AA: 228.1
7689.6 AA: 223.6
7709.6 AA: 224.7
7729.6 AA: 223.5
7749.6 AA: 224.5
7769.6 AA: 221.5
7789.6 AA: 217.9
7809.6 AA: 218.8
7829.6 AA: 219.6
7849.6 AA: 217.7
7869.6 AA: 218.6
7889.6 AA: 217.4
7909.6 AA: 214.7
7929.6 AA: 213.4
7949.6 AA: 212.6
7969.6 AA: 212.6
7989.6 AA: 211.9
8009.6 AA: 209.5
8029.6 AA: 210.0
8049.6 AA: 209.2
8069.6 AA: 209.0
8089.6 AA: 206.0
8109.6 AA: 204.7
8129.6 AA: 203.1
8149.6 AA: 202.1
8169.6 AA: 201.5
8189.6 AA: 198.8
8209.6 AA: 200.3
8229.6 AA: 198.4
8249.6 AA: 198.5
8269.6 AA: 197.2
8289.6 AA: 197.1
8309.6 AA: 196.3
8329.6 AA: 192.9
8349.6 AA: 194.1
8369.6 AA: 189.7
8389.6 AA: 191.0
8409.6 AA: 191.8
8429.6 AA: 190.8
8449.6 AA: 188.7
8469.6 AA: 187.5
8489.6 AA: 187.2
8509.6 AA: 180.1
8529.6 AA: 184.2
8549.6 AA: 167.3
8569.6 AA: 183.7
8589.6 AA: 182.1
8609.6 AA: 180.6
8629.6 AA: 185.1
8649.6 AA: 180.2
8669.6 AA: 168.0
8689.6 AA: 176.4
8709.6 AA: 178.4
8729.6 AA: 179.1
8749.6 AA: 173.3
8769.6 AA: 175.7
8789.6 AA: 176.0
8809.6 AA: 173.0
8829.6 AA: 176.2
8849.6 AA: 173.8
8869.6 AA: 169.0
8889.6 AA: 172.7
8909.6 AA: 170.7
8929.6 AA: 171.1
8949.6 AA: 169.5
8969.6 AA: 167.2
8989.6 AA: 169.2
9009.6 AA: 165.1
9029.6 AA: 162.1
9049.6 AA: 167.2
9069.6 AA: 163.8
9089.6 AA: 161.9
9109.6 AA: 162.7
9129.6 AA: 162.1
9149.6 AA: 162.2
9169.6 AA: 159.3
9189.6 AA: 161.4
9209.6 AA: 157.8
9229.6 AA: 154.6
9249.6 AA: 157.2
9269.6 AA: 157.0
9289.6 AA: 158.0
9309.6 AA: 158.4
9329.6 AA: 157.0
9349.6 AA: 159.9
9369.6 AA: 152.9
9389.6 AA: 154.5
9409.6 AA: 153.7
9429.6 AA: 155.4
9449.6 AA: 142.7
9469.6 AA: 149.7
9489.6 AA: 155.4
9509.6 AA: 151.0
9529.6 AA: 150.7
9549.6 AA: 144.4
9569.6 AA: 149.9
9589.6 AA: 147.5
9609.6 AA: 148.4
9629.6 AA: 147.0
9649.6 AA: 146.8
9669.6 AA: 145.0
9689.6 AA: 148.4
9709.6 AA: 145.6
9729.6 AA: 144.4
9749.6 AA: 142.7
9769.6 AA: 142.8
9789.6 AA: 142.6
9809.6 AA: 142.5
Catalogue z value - 0.00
